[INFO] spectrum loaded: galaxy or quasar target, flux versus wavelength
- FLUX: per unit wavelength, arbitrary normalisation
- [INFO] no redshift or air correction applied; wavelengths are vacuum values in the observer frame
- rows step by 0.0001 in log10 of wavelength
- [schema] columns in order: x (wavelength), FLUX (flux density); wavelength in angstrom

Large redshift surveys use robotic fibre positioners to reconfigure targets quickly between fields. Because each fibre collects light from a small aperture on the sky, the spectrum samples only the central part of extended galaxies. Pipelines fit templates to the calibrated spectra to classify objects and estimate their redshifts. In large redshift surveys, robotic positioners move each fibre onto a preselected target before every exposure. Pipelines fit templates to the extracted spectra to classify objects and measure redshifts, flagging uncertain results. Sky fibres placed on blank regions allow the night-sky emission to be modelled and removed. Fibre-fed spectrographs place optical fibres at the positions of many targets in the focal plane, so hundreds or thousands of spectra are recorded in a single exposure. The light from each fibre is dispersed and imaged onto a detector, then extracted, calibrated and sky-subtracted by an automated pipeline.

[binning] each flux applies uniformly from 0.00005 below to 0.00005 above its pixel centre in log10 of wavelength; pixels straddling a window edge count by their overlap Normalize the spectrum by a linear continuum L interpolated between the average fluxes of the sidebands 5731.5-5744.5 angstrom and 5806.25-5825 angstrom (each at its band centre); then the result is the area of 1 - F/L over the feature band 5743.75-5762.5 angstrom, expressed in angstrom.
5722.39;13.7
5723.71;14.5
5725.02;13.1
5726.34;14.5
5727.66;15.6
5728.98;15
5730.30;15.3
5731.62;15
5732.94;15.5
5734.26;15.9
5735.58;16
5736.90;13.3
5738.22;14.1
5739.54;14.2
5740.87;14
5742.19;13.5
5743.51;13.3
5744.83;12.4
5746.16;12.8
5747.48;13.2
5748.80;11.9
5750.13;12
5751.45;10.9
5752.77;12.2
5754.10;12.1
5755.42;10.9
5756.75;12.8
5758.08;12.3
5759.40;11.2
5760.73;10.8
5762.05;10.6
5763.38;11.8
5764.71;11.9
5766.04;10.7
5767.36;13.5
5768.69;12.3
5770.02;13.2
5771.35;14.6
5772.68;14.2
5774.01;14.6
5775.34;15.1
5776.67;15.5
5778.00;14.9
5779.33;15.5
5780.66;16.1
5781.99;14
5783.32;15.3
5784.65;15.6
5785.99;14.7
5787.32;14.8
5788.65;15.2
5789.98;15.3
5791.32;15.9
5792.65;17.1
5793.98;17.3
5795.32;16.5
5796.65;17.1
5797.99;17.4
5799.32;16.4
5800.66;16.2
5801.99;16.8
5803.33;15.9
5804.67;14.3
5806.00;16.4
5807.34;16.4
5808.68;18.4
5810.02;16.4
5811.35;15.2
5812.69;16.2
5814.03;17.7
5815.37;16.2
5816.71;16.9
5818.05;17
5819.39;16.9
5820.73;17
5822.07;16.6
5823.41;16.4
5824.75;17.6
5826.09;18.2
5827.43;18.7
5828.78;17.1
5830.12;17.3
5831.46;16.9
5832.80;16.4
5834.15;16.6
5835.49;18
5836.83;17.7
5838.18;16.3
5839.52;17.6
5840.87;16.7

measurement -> 3.7 angstrom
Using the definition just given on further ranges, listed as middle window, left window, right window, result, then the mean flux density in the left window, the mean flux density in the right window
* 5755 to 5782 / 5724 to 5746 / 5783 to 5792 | 3.2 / 14.4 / 15.3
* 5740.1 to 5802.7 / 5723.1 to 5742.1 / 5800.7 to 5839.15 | 6.8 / 14.7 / 16.8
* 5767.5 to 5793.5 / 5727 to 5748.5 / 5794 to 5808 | 1.3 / 14.3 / 16.4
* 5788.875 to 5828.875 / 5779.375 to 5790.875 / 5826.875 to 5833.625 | -1.1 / 15.2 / 17.2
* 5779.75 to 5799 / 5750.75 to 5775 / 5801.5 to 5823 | -1.7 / 12.3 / 16.5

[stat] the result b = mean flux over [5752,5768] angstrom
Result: 11.7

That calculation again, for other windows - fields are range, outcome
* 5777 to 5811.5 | 16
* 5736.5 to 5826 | 14.7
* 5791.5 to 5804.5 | 16.6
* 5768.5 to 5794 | 15.1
